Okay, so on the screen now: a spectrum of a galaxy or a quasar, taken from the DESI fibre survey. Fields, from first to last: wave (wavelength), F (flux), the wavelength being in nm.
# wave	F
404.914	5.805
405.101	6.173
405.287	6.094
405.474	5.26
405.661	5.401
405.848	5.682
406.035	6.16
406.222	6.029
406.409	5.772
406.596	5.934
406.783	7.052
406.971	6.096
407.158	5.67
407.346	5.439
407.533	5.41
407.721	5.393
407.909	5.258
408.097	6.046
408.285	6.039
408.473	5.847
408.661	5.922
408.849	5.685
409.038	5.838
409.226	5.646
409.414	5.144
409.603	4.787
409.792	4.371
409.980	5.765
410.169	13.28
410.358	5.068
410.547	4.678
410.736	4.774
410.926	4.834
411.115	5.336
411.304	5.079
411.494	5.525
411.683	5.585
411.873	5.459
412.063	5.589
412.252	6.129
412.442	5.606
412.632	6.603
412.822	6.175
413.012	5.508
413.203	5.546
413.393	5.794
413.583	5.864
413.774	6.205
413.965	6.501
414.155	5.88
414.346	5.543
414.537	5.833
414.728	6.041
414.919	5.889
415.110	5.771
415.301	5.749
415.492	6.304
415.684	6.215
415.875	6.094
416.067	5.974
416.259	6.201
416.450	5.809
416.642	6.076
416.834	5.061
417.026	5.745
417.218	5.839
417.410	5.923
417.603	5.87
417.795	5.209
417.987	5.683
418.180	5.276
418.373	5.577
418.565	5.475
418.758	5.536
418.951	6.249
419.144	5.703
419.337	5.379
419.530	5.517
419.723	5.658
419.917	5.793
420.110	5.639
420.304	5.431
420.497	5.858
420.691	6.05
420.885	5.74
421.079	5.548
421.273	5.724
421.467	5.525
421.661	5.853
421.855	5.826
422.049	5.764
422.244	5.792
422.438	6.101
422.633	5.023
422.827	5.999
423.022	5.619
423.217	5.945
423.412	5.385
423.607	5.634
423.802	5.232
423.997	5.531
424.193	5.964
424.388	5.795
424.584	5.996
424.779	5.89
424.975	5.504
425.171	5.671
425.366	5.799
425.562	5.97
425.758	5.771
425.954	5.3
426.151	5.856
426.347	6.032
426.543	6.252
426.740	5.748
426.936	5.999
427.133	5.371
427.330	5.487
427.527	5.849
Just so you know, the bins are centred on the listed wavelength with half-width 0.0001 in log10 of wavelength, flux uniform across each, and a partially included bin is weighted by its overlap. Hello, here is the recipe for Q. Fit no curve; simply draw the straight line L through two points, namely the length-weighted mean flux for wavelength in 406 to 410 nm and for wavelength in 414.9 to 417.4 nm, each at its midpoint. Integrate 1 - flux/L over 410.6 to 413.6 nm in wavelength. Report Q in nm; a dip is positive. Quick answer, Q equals 0.12 nm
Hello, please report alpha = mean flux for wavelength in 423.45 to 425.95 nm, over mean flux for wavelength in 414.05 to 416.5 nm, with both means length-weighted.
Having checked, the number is 1.0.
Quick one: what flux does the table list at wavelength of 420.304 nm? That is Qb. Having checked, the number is 5.431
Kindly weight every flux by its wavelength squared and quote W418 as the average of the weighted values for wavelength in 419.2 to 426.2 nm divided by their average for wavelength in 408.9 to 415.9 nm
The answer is 1.03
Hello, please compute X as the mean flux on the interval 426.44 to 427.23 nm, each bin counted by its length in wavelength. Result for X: 5.85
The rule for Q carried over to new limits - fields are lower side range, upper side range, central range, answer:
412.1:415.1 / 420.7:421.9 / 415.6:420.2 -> 0.07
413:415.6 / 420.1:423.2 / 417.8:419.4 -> 0.06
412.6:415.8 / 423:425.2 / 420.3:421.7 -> 0.01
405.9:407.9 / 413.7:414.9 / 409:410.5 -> -0.07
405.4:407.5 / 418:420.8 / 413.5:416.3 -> -0.14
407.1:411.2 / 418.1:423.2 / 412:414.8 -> -0.10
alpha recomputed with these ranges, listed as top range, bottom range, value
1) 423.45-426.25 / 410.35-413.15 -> 1.04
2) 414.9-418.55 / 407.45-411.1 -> 1.00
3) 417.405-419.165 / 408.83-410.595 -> 0.93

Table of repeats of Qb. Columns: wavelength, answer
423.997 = 5.531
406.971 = 6.096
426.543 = 6.252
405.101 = 6.173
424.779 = 5.89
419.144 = 5.703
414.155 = 5.88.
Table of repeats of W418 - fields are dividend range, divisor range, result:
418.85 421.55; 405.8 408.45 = 1.04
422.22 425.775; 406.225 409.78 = 1.08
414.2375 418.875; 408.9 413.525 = 1.03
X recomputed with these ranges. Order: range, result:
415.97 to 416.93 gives 5.82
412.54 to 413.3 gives 5.95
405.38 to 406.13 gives 5.62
